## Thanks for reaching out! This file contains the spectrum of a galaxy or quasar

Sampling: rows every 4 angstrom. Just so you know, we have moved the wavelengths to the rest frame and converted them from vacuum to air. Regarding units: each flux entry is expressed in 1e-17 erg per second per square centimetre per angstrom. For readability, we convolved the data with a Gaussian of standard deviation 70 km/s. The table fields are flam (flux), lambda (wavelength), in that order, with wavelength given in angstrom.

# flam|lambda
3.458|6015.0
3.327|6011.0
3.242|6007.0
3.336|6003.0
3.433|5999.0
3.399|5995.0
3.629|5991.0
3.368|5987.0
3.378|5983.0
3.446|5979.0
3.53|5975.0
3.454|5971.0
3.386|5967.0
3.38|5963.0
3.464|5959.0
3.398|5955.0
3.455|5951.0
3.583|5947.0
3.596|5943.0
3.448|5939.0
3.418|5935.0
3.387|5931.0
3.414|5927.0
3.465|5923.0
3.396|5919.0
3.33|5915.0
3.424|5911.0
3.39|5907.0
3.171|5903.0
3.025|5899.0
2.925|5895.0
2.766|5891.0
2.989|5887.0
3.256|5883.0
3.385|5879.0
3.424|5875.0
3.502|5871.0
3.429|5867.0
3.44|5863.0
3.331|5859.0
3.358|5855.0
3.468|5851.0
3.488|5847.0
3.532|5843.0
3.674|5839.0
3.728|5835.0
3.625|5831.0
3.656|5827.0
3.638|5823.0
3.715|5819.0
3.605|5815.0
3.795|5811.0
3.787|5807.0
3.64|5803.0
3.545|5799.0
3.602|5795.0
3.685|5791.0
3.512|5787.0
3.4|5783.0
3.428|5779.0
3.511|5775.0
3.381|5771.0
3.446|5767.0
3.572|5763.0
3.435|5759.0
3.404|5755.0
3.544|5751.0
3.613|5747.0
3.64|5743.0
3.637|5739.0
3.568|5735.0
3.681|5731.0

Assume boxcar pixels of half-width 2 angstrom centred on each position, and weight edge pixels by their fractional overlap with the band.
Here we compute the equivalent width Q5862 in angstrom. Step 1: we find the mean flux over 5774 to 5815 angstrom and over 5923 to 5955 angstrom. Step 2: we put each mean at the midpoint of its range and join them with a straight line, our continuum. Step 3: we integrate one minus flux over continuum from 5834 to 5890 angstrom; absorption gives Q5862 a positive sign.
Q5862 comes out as 1.95 angstrom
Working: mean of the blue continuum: 3.59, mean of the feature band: 3.41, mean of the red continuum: 3.47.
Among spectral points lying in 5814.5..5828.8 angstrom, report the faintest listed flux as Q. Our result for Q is 3.605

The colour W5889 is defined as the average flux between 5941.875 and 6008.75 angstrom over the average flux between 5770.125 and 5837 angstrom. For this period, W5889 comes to 1.0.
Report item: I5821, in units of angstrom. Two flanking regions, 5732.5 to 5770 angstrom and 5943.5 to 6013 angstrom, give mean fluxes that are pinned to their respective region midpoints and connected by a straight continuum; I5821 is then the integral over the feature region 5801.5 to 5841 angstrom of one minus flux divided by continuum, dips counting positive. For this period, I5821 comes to -2.1 angstrom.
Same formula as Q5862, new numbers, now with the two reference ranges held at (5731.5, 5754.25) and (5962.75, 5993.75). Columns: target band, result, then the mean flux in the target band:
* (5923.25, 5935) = 0.22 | 3.41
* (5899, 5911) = 0.80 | 3.26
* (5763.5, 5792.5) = 0.74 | 3.48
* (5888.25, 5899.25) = 1.91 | 2.89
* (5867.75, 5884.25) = 0.52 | 3.4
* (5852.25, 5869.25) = 0.61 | 3.39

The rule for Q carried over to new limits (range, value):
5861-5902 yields 2.766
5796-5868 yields 3.331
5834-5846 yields 3.532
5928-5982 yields 3.38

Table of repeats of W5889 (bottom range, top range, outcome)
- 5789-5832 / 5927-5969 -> 0.94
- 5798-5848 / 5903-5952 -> 0.94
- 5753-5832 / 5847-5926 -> 0.92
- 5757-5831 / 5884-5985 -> 0.93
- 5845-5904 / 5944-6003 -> 1.06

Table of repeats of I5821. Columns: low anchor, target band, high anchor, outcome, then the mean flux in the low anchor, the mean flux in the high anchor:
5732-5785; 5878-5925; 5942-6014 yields 3.4 angstrom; 3.51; 3.43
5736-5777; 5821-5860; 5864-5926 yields -2.2 angstrom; 3.52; 3.26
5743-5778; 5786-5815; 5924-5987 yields -1.4 angstrom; 3.5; 3.45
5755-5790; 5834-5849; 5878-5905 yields -1.7 angstrom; 3.46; 3.06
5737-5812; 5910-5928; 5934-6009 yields 0.3 angstrom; 3.55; 3.44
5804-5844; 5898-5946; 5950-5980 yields 1.7 angstrom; 3.68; 3.44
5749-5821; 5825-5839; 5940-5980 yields -0.5 angstrom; 3.56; 3.47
